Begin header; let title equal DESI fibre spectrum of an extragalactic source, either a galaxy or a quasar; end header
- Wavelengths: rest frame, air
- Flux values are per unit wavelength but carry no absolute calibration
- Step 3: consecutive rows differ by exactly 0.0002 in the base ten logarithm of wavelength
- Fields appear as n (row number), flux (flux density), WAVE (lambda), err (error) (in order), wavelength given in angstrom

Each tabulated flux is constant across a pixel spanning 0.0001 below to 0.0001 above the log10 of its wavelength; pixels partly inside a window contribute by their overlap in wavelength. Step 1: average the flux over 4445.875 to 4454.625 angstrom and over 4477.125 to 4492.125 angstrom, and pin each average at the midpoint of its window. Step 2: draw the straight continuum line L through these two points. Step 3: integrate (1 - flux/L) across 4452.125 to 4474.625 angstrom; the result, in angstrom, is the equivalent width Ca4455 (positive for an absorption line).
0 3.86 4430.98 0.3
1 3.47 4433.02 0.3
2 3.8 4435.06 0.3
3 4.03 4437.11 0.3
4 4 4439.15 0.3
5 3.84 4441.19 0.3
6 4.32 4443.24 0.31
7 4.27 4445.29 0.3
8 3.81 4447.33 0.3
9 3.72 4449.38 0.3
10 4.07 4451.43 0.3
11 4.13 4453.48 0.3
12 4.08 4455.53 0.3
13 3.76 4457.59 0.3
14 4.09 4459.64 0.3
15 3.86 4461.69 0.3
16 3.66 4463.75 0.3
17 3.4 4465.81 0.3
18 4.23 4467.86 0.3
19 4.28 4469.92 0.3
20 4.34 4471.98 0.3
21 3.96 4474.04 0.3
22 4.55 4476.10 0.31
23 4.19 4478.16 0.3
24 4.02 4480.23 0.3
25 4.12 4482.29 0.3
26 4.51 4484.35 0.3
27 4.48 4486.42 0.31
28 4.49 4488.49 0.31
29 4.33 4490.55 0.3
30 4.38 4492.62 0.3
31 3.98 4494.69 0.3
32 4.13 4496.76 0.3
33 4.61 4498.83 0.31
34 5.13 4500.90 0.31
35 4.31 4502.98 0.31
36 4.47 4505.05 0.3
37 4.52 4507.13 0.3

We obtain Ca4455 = 0.6 angstrom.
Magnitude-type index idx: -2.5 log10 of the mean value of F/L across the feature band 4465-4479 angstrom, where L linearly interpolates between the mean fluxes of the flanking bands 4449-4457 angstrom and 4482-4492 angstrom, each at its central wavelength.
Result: 0.022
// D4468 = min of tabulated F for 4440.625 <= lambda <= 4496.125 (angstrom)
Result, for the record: 3.4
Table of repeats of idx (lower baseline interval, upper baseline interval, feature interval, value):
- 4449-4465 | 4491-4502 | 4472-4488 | -0.01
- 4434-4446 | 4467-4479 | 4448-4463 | 0.05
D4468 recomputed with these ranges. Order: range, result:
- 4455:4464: 3.66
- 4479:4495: 3.98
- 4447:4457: 3.72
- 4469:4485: 3.96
